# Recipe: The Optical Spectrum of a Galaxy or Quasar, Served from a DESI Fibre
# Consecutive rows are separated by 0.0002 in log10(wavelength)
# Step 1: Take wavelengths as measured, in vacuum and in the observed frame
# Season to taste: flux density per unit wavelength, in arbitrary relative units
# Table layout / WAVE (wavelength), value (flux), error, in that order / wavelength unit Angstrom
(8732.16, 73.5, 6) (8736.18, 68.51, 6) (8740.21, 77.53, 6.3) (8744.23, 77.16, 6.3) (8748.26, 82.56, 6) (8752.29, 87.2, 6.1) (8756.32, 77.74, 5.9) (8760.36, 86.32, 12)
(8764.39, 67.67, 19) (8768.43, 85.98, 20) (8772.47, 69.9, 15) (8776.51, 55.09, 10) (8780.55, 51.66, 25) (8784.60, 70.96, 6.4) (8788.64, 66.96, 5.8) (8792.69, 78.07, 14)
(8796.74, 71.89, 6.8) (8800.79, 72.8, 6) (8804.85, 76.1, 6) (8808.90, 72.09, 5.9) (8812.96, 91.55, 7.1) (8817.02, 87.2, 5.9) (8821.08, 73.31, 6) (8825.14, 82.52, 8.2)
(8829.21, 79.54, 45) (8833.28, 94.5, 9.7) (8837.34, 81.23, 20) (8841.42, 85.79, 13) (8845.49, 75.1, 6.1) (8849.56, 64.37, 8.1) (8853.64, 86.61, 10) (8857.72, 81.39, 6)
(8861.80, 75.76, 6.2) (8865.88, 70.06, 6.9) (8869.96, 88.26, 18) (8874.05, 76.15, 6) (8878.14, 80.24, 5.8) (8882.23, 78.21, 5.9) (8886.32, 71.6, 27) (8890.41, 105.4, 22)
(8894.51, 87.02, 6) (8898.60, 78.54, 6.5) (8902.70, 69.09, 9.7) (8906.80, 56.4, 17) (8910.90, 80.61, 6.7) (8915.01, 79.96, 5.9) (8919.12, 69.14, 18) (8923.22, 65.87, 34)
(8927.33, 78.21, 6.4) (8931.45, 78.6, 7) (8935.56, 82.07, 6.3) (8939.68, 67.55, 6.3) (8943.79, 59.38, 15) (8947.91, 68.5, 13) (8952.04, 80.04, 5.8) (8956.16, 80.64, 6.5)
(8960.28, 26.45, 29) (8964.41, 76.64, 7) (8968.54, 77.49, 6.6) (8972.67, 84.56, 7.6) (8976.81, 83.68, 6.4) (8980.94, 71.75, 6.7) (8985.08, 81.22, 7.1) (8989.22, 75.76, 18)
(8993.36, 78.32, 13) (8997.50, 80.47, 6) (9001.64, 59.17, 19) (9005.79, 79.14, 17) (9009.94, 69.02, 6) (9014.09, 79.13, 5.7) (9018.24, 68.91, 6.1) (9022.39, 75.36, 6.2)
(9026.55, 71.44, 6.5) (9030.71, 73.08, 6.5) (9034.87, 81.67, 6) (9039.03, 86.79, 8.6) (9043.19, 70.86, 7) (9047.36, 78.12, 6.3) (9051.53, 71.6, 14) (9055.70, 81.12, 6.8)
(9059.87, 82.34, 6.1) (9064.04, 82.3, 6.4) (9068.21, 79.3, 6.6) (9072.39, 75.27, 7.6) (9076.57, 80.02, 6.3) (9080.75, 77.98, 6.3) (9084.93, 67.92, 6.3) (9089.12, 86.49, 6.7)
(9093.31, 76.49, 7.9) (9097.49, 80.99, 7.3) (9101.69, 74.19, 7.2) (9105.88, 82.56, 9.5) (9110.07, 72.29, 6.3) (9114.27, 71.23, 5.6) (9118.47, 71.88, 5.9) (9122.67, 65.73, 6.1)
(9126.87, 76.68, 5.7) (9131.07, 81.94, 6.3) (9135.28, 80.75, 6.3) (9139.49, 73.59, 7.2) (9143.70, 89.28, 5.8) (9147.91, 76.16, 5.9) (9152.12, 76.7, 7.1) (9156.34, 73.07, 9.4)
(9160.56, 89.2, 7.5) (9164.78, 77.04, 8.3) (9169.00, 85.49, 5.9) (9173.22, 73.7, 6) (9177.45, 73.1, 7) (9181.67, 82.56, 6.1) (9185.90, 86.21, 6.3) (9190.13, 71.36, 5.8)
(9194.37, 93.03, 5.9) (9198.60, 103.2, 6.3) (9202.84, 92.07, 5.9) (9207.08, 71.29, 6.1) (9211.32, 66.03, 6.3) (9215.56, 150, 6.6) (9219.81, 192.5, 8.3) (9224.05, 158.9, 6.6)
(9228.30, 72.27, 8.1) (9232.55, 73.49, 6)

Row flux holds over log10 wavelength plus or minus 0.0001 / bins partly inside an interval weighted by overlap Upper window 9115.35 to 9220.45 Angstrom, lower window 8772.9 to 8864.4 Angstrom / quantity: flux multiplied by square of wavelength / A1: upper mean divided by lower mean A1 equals 1.21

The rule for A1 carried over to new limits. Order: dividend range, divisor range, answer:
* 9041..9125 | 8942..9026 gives 1.07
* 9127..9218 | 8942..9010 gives 1.21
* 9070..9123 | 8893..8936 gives 1.06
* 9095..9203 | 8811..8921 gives 1.06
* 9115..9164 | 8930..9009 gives 1.10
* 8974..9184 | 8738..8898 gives 1.05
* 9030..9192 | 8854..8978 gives 1.08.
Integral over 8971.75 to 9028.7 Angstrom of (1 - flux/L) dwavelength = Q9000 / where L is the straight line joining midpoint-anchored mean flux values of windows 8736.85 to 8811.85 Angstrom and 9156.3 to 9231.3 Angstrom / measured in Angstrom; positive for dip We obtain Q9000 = 6.7 Angstrom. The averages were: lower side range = 73.9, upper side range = 95.5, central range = 75.4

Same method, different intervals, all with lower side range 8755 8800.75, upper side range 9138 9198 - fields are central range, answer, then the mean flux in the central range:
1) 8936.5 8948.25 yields 1.4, 66.3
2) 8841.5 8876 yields -2.2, 77.7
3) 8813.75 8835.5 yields -3.5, 83.9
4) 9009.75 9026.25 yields 0.8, 73.4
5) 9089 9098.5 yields -0.2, 80.3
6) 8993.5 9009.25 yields 0.7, 73.3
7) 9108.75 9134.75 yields 1.9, 73.8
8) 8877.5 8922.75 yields -2.0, 77.4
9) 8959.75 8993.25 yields 0.6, 74.6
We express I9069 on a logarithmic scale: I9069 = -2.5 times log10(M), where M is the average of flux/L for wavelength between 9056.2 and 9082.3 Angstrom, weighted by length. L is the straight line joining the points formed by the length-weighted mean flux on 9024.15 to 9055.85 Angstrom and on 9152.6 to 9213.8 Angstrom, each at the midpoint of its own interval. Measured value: -0.03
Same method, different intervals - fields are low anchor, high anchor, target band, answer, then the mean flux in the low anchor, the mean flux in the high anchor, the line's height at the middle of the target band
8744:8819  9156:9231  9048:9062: 0.13 mag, 75.1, 95.5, 88.6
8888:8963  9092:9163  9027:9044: -0.04 mag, 73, 77.2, 75.3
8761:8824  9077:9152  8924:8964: 0.09 mag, 73.2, 76.9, 74.9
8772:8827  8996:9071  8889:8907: -0.09 mag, 72.9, 76.1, 74.3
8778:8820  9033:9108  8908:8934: 0.01 mag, 73.7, 78.7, 75.9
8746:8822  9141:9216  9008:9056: 0.07 mag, 75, 83.4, 80.3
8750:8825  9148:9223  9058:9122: 0.14 mag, 74.8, 92.2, 88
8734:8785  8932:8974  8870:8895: -0.16 mag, 73.8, 70.4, 71.6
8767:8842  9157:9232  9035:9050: 0.12 mag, 75.9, 95.5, 87.8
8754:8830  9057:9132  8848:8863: -0.03 mag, 74.6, 76.9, 75.1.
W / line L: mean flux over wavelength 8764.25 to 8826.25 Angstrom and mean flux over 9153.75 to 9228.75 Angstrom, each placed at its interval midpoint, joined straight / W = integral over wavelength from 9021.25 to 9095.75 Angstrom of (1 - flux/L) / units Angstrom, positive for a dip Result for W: 8.8 Angstrom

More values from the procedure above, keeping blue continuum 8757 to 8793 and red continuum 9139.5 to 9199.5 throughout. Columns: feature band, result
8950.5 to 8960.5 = 1.0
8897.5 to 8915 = 0.5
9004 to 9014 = 0.3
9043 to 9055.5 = 0.5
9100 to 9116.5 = 1.0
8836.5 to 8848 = -1.3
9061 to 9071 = -0.3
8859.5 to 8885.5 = -1.7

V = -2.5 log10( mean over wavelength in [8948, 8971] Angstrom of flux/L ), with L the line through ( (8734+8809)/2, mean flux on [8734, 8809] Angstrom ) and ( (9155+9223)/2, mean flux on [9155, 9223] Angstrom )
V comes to 0.20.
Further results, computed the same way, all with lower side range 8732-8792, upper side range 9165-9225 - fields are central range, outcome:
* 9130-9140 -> 0.194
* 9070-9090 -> 0.188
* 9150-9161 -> 0.222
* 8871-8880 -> 0.008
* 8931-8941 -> 0.095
